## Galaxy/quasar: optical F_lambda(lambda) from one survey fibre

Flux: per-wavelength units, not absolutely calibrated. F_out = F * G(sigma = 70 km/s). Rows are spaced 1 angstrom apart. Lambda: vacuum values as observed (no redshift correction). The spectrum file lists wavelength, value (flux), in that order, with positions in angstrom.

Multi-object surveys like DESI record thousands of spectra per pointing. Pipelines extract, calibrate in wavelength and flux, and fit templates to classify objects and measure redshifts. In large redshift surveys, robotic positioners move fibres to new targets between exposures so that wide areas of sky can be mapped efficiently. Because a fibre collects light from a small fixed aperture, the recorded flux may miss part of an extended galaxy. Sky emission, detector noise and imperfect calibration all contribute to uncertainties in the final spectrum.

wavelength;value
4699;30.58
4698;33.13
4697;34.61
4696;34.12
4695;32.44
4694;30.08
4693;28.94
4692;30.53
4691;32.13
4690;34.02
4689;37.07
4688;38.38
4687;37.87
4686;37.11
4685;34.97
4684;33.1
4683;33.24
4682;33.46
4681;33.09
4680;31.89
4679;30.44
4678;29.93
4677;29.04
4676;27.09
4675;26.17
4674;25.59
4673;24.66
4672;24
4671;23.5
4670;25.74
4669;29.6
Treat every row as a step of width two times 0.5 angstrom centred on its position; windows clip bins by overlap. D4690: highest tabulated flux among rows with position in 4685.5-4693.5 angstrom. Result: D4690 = 38.38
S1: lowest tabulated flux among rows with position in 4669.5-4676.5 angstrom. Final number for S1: 23.5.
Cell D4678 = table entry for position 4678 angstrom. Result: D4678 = 29.93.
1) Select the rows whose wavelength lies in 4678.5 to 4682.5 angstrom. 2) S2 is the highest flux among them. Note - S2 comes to 33.46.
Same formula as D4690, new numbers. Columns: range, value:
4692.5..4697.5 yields 34.61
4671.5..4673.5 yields 24.66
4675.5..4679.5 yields 30.44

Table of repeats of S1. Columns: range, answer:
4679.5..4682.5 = 31.89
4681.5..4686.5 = 33.1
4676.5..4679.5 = 29.04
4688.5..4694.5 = 28.94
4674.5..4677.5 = 26.17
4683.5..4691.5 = 32.13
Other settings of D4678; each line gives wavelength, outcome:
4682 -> 33.46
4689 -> 37.07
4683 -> 33.24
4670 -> 25.74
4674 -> 25.59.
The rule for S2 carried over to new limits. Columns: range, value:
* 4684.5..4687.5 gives 37.87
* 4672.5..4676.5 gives 27.09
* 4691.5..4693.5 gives 30.53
